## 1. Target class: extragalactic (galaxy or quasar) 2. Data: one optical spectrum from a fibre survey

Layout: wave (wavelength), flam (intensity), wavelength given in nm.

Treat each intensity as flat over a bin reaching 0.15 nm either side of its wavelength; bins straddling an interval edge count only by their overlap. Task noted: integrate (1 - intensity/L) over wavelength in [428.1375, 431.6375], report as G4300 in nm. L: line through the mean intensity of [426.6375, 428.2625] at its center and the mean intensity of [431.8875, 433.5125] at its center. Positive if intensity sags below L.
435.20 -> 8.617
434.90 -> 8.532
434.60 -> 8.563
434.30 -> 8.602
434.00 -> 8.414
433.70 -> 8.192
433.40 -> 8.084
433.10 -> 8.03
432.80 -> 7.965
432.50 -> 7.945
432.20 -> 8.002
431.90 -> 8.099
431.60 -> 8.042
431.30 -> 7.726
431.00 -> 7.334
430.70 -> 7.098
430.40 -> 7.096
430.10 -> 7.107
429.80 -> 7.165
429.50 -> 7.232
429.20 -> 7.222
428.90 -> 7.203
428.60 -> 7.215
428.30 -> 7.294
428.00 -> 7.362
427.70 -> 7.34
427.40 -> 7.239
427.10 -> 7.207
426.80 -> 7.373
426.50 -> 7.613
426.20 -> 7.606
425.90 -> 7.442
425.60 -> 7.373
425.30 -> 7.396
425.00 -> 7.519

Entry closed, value 0.16 nm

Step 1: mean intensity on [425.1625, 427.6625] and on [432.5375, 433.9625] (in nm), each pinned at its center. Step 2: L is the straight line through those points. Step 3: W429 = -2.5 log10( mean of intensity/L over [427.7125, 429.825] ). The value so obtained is 0.06 mag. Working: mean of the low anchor 7.4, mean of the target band 7.25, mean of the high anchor 8.09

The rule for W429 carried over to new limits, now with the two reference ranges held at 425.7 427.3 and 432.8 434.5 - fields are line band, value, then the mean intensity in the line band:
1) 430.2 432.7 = 0.05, 7.66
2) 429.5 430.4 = 0.10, 7.15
